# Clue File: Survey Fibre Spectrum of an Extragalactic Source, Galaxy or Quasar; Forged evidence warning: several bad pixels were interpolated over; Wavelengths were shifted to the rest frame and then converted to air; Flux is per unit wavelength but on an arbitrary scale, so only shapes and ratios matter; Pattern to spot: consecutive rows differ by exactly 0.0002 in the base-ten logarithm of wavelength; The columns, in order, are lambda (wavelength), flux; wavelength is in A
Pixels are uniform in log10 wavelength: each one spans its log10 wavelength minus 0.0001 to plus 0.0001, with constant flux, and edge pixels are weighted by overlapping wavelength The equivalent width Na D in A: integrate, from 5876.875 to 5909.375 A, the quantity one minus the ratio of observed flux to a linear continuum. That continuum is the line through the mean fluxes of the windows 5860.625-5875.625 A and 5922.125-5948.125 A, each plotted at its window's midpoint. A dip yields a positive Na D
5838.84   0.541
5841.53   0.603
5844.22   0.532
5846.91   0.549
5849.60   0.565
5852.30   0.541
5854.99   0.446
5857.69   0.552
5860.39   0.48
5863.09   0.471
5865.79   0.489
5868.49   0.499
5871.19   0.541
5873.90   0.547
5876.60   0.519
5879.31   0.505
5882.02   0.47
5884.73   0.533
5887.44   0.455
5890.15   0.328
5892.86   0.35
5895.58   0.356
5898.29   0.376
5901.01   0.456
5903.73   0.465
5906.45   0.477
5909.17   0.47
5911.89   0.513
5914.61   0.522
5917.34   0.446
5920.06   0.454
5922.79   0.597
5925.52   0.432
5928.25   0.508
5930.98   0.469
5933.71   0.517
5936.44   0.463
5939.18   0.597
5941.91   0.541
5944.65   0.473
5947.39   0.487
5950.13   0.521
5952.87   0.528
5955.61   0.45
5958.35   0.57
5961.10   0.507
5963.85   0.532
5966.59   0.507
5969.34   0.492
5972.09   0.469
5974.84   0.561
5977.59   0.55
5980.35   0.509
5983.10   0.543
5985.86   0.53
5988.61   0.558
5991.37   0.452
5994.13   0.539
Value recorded 4.4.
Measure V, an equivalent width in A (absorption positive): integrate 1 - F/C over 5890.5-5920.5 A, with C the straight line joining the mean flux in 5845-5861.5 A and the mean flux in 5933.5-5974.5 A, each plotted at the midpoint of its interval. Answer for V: 4.5 A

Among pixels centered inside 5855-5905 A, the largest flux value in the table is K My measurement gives 0.552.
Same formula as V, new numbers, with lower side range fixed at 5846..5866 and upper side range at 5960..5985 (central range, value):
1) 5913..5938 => 1.2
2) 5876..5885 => 0.2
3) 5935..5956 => 0.3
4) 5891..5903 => 3.0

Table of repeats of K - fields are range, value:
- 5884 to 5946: 0.597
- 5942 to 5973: 0.57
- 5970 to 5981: 0.561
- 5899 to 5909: 0.477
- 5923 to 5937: 0.517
